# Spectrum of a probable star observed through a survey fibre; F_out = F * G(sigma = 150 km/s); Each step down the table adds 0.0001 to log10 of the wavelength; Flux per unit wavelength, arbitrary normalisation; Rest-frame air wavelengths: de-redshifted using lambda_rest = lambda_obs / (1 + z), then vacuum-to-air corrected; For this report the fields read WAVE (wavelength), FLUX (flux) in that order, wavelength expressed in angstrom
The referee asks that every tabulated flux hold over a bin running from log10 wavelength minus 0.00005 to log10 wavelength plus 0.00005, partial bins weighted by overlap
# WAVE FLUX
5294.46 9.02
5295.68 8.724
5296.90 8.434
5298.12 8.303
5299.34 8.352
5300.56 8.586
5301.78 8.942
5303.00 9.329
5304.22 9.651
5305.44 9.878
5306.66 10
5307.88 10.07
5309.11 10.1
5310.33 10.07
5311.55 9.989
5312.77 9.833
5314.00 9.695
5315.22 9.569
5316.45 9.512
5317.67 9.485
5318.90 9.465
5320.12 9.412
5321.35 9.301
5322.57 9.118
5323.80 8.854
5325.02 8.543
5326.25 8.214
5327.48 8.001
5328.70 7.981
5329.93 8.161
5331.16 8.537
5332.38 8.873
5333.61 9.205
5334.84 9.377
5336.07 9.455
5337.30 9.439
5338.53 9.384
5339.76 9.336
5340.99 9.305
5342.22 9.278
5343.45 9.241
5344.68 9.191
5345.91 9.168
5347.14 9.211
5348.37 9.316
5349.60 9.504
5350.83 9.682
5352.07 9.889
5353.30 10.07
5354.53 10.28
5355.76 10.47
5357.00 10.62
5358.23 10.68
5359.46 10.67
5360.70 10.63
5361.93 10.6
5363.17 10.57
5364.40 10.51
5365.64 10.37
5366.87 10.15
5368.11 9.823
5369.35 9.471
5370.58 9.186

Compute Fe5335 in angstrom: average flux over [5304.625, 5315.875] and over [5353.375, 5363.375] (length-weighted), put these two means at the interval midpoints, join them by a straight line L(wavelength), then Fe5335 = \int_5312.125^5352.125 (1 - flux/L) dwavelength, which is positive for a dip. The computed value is 4.0 angstrom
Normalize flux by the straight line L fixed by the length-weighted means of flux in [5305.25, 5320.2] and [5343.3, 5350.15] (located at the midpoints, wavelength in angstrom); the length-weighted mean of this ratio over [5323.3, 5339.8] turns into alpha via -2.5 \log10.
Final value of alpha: 0.08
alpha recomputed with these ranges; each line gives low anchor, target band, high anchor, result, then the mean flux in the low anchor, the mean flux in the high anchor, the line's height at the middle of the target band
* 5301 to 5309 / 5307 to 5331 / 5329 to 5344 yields 0.02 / 9.65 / 9.1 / 9.41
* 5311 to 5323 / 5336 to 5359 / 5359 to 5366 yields 0.06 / 9.54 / 10.6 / 10.2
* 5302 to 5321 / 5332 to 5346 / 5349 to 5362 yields 0.09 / 9.71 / 10.3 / 10.1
